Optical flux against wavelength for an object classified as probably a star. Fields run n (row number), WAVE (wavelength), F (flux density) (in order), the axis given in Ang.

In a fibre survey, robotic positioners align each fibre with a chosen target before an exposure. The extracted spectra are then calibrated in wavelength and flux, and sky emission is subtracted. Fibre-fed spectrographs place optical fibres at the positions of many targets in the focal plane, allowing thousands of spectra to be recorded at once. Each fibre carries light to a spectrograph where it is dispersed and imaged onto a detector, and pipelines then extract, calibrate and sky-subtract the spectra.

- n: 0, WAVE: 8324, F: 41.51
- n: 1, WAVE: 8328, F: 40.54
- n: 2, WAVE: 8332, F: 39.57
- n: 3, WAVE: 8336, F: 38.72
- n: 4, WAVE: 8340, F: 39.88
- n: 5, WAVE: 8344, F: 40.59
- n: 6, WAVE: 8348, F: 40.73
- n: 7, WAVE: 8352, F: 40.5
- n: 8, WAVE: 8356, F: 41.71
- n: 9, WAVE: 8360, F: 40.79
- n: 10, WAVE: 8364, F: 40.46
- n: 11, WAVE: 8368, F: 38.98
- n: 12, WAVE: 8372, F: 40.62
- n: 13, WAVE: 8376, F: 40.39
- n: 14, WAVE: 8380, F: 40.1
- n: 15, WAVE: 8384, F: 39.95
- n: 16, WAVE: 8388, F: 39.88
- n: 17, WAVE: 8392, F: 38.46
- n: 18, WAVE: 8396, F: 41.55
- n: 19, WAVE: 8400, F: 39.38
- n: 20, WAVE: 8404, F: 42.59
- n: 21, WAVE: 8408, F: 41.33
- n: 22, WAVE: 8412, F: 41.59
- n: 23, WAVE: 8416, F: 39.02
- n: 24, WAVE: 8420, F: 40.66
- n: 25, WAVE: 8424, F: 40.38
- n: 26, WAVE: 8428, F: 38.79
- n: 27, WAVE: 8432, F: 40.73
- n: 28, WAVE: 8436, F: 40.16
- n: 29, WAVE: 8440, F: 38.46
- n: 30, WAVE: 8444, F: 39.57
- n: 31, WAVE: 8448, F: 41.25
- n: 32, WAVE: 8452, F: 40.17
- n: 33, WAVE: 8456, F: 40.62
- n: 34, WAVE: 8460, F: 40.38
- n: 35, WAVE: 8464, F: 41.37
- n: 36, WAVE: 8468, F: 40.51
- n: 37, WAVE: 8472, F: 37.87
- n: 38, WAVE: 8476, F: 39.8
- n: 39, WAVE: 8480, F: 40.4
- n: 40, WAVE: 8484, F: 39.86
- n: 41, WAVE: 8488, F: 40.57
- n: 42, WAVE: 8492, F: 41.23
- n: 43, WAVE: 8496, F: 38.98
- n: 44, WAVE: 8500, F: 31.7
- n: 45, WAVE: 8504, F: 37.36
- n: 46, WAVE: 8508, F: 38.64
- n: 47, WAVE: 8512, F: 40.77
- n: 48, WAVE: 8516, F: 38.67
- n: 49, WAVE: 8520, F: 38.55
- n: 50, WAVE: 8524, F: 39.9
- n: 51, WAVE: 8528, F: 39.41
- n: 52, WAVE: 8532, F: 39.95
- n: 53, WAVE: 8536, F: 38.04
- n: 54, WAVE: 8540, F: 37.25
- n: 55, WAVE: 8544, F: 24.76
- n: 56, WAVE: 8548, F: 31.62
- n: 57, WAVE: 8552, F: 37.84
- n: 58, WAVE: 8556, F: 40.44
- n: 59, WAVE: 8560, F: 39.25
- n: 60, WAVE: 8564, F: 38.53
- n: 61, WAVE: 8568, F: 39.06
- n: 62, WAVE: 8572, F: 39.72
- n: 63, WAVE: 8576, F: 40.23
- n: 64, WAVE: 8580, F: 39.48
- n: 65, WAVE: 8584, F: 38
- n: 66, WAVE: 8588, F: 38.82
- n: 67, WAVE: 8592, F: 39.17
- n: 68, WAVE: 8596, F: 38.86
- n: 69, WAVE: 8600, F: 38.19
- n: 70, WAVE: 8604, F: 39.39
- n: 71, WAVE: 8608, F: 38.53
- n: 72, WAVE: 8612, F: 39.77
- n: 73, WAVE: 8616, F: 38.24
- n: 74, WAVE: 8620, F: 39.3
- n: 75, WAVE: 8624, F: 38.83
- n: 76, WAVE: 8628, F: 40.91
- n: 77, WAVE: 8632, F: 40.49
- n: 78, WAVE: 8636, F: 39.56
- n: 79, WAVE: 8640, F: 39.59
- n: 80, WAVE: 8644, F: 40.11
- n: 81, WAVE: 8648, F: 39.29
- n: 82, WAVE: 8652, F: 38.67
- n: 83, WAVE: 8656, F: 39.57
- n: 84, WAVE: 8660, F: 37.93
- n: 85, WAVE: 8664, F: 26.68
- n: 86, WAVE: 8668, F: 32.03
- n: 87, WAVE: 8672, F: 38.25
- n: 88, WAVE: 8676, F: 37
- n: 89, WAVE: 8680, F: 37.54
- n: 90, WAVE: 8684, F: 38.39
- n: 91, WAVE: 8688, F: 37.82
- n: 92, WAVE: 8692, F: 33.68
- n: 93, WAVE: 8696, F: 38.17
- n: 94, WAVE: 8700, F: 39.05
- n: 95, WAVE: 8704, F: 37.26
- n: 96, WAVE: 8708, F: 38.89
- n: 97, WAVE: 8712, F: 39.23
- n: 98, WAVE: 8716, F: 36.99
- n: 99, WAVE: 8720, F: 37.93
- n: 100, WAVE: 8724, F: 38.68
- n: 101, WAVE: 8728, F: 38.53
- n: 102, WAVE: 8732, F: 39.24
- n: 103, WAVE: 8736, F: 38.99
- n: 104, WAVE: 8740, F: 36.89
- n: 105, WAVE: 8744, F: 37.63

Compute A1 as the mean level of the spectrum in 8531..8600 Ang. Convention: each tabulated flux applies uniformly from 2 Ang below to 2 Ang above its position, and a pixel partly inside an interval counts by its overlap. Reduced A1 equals 37.7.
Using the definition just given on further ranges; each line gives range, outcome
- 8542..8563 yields 35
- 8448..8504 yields 39.5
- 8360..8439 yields 40.3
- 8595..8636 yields 39.3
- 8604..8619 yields 38.9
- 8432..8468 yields 40.3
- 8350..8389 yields 40.3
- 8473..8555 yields 37.8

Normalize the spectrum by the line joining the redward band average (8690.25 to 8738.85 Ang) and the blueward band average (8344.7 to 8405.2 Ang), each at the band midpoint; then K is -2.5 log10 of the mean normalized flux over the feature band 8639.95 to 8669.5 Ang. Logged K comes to 0.053 mag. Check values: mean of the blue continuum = 40.4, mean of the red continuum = 38.1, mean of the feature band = 36.6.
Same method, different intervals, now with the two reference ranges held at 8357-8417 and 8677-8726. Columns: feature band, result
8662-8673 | 0.20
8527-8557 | 0.09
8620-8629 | -0.03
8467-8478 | 0.01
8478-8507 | 0.03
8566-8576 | -0.02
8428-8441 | 0.01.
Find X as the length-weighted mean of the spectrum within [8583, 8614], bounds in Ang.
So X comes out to 38.9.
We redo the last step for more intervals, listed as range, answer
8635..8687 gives 37.2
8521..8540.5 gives 39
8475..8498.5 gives 40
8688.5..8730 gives 37.8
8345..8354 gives 40.6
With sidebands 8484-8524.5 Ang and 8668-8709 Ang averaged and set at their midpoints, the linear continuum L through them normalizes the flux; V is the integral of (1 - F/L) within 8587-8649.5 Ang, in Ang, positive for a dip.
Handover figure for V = -2.5 Ang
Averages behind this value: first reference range 38.7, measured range 39.3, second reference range 37.3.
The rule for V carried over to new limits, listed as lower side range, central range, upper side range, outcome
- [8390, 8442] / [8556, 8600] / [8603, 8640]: 0.55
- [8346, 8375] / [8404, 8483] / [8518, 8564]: -2.60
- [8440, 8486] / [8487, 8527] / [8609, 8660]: 1.32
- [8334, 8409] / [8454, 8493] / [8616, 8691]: -0.80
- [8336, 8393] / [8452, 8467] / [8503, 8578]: -0.67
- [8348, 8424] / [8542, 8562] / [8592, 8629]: 2.35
